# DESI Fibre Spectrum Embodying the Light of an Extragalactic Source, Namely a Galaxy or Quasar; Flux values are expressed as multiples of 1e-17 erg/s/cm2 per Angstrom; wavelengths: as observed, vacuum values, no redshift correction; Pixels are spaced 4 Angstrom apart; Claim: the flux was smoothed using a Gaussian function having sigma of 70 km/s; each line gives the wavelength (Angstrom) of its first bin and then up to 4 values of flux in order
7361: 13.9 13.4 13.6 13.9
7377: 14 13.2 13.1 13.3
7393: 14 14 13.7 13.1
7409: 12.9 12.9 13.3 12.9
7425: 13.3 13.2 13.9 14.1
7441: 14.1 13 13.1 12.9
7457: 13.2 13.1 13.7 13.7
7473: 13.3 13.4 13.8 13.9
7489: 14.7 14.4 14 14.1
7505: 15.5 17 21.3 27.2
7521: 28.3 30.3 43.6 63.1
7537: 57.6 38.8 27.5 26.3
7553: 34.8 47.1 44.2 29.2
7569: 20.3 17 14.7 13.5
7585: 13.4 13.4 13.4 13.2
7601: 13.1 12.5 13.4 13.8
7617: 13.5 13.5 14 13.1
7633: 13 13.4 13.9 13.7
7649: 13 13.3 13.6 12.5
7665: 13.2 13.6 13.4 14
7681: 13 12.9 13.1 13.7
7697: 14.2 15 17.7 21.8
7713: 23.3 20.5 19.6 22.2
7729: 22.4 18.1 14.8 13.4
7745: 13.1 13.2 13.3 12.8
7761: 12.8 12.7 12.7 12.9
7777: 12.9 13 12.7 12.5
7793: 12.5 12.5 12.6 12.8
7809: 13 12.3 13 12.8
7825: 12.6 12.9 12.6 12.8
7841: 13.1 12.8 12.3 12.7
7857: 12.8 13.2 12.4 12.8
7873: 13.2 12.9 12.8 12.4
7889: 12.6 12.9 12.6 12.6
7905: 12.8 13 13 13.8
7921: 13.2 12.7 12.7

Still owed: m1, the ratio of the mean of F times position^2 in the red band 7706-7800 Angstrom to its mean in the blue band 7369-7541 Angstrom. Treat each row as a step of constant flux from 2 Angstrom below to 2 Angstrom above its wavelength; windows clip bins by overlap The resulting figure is 0.92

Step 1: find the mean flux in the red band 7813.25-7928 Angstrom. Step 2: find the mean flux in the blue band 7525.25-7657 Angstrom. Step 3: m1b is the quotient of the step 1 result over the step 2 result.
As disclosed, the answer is 0.57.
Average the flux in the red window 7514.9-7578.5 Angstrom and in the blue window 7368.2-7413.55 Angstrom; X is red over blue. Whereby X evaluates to 2.56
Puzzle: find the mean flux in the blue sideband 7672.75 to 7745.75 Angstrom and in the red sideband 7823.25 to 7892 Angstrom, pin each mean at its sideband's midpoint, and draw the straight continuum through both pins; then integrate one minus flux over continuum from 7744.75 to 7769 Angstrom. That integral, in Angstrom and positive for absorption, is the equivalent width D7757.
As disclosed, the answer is 4.0 Angstrom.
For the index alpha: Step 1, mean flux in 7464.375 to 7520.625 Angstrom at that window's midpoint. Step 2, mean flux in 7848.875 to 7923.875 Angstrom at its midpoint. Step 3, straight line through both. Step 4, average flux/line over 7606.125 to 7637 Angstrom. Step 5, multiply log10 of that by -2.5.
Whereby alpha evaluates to 0.12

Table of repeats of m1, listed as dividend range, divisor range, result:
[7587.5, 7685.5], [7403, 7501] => 1.04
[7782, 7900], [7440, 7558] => 0.60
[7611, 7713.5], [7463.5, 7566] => 0.55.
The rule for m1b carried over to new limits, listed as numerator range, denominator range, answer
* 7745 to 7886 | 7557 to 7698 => 0.82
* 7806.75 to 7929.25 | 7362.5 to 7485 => 0.95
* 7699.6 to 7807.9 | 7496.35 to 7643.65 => 0.67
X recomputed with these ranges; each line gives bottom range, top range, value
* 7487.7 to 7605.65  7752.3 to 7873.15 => 0.50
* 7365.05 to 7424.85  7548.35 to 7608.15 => 1.60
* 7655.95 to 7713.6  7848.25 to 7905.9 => 0.86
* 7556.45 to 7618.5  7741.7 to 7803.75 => 0.69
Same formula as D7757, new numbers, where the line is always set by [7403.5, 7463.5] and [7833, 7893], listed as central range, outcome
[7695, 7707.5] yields -2.8 Angstrom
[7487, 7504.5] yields -1.6 Angstrom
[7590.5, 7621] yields -0.5 Angstrom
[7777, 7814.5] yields 0.5 Angstrom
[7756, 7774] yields 0.2 Angstrom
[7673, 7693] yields -0.5 Angstrom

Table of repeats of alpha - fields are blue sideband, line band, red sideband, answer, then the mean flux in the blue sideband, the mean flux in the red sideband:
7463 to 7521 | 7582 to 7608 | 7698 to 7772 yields 0.23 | 16.1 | 16.6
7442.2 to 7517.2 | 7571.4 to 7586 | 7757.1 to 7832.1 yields -0.04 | 14.7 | 12.7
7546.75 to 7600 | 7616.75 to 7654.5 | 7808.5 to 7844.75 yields 0.46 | 22.9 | 12.8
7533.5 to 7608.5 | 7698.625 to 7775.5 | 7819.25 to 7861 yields 0.09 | 25.5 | 12.8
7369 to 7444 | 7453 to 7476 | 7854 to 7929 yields 0.00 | 13.5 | 12.9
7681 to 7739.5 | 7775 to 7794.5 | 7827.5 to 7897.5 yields 0.20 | 17.6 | 12.8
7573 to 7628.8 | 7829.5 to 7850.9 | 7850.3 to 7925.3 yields 0.02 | 13.6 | 12.9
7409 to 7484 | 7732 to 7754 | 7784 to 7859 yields -0.11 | 13.4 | 12.7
